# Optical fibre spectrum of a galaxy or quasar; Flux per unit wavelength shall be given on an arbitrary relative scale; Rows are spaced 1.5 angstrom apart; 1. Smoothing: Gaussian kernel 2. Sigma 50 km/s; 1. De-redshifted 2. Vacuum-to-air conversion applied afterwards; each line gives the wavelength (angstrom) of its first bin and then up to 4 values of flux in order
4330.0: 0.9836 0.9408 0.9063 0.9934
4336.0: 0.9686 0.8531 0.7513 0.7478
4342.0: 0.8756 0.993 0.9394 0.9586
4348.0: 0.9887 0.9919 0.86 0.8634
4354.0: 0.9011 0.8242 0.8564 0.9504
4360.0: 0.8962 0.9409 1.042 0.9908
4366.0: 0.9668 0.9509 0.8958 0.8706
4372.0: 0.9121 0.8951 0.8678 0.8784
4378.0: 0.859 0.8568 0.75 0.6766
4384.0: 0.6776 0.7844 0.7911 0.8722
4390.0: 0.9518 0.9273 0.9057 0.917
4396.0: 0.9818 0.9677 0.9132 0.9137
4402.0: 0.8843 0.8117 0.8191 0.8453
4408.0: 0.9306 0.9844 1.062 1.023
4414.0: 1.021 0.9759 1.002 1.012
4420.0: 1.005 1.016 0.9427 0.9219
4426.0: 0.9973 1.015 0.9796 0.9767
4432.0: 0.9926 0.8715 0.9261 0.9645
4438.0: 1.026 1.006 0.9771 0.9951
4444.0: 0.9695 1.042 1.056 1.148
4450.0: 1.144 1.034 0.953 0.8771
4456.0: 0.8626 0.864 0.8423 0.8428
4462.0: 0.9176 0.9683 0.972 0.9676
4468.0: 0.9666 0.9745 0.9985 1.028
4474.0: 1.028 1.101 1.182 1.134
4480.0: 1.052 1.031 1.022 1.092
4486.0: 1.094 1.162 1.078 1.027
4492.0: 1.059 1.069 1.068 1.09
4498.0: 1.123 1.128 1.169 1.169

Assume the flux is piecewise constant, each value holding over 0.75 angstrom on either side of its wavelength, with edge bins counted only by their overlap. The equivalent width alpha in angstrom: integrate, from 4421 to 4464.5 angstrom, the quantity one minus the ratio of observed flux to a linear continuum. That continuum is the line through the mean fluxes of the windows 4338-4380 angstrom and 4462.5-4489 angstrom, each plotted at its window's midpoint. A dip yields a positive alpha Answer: 1.5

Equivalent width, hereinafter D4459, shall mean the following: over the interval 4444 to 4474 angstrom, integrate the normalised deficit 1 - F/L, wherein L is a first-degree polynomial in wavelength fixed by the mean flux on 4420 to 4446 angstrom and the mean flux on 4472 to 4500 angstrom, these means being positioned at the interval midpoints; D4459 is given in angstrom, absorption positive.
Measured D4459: 1.6 angstrom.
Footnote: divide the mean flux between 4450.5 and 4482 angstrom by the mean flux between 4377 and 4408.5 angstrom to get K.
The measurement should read 1.14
